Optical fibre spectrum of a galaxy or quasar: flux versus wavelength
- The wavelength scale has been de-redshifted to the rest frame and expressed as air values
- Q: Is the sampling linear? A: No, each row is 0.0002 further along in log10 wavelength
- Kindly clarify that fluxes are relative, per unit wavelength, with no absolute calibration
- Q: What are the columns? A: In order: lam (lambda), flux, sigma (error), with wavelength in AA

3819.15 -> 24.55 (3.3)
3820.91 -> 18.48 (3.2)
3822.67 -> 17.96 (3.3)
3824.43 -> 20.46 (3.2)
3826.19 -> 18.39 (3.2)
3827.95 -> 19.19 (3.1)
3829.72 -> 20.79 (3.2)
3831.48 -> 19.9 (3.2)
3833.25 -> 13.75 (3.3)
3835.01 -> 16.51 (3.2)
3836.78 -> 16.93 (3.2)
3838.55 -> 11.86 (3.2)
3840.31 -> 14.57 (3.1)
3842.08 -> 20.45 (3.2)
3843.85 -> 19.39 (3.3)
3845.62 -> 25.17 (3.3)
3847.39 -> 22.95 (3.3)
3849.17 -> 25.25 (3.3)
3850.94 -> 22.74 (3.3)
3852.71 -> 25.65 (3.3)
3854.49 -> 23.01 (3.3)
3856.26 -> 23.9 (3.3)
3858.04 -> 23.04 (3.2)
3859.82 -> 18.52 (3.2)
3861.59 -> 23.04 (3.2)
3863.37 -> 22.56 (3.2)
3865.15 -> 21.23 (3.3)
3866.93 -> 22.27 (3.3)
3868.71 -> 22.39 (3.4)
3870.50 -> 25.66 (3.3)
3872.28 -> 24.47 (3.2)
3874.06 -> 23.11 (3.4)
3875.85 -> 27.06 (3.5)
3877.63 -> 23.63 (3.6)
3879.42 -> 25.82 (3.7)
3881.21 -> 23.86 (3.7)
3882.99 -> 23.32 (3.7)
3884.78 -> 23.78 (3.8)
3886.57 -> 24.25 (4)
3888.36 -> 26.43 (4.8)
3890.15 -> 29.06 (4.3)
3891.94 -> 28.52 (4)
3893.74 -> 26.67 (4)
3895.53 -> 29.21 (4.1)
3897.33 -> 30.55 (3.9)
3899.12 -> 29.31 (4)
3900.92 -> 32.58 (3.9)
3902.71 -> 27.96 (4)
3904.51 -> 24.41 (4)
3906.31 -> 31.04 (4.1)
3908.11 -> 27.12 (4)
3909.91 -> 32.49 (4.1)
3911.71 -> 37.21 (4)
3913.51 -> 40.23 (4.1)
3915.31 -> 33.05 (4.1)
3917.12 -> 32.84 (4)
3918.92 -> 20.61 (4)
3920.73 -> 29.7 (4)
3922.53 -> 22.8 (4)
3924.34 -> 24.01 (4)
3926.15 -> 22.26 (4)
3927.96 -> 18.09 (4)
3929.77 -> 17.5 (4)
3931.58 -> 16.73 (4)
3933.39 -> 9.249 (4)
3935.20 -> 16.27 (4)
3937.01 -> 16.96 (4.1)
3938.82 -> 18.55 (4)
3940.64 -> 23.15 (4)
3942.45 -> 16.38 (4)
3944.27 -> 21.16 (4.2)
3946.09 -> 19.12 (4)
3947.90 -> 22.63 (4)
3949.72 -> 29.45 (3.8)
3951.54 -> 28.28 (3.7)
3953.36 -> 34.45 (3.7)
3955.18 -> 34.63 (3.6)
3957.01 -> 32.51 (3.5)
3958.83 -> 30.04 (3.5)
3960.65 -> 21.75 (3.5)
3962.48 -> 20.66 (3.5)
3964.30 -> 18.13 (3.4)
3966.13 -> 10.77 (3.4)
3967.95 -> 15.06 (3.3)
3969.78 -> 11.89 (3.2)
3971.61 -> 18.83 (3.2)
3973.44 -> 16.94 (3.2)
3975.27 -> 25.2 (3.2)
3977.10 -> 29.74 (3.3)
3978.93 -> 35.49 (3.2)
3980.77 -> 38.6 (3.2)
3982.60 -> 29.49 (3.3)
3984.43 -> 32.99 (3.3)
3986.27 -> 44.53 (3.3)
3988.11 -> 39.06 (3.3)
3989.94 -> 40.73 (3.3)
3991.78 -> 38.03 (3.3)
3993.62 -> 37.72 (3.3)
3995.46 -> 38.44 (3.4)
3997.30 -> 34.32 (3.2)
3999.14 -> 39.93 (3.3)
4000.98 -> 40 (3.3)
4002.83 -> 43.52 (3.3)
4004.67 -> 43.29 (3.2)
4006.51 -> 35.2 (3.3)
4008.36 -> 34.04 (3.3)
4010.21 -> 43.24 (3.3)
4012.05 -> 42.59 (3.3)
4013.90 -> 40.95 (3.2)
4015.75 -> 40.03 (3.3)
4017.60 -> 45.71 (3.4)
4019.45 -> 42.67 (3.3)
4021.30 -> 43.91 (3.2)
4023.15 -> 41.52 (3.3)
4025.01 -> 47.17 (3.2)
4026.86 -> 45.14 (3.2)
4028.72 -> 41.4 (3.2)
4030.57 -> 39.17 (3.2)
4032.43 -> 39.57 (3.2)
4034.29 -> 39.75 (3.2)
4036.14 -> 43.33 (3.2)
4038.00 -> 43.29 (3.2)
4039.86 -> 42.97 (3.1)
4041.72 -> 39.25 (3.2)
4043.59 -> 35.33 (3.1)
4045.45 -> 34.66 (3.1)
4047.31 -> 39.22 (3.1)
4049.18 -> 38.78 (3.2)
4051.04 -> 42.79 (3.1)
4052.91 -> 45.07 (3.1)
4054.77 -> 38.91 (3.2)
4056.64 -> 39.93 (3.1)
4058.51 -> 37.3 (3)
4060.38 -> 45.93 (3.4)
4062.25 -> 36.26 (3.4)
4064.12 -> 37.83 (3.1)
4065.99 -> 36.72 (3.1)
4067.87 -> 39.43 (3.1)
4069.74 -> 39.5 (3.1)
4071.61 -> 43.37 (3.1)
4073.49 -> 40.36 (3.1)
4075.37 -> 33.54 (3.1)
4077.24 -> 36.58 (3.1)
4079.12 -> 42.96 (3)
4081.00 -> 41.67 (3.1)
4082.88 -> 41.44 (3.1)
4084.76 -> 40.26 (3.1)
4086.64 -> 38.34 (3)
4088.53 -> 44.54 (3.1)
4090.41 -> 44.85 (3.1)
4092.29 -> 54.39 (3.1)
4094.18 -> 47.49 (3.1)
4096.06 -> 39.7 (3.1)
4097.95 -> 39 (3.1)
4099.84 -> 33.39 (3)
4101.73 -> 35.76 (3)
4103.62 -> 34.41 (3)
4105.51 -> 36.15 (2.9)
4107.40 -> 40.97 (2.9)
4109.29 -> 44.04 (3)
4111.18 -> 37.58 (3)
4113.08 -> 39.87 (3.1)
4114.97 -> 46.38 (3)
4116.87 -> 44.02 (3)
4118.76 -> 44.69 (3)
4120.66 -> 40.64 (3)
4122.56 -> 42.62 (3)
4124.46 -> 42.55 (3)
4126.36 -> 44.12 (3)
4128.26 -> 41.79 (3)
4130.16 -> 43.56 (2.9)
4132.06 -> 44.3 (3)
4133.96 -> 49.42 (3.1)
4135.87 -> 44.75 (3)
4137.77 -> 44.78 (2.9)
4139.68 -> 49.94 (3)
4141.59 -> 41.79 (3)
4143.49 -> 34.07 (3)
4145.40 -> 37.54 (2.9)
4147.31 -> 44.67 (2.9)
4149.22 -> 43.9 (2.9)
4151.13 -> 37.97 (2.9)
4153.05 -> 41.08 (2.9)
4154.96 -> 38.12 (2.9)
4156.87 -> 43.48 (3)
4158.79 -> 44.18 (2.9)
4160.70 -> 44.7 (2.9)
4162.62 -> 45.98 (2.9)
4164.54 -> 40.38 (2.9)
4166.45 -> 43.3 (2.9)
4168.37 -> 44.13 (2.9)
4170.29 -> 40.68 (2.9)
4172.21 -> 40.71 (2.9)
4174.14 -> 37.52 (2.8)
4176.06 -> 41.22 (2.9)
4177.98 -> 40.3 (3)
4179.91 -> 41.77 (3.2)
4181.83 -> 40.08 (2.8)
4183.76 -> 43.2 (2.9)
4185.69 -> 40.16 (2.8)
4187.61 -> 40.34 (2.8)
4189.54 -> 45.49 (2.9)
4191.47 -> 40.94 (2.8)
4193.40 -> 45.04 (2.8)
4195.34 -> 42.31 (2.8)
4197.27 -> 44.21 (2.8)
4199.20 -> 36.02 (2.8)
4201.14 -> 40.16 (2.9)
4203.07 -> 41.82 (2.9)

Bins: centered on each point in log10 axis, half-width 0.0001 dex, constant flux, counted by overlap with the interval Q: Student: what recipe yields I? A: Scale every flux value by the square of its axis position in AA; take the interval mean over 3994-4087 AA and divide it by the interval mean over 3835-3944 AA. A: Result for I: 1.8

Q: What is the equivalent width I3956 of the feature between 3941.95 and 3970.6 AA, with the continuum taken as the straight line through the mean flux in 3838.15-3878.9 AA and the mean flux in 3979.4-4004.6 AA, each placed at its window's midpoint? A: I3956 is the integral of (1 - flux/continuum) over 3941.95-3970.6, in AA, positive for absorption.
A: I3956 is 9.20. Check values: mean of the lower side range 22.4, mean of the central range 23.1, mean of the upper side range 38.4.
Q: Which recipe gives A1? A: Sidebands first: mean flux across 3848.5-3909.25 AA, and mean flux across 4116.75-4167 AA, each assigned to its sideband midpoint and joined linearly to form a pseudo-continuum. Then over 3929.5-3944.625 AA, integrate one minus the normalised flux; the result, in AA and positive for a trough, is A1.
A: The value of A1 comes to 6.3 AA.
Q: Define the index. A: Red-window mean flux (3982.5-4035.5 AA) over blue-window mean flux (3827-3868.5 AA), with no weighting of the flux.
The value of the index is 2.0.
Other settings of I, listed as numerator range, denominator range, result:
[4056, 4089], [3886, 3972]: 1.73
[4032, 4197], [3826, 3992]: 1.86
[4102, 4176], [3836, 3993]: 1.87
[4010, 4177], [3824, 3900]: 2.04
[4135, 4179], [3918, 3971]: 2.17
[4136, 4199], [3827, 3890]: 2.22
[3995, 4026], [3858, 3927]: 1.63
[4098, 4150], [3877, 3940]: 1.82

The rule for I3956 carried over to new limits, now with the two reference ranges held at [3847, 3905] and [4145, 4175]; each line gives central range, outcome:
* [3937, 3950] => 3.7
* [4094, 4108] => 0.2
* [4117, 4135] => -1.8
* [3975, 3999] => -3.4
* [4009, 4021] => -3.3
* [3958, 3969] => 4.0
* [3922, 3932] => 2.8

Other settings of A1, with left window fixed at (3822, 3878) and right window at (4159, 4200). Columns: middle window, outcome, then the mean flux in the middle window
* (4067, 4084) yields -2.2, 39.9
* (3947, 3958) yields -1.1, 30.3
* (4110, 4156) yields -4.2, 42.5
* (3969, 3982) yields 1.6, 25.5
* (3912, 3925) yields -2.1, 29.5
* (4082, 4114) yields -3.5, 40.7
